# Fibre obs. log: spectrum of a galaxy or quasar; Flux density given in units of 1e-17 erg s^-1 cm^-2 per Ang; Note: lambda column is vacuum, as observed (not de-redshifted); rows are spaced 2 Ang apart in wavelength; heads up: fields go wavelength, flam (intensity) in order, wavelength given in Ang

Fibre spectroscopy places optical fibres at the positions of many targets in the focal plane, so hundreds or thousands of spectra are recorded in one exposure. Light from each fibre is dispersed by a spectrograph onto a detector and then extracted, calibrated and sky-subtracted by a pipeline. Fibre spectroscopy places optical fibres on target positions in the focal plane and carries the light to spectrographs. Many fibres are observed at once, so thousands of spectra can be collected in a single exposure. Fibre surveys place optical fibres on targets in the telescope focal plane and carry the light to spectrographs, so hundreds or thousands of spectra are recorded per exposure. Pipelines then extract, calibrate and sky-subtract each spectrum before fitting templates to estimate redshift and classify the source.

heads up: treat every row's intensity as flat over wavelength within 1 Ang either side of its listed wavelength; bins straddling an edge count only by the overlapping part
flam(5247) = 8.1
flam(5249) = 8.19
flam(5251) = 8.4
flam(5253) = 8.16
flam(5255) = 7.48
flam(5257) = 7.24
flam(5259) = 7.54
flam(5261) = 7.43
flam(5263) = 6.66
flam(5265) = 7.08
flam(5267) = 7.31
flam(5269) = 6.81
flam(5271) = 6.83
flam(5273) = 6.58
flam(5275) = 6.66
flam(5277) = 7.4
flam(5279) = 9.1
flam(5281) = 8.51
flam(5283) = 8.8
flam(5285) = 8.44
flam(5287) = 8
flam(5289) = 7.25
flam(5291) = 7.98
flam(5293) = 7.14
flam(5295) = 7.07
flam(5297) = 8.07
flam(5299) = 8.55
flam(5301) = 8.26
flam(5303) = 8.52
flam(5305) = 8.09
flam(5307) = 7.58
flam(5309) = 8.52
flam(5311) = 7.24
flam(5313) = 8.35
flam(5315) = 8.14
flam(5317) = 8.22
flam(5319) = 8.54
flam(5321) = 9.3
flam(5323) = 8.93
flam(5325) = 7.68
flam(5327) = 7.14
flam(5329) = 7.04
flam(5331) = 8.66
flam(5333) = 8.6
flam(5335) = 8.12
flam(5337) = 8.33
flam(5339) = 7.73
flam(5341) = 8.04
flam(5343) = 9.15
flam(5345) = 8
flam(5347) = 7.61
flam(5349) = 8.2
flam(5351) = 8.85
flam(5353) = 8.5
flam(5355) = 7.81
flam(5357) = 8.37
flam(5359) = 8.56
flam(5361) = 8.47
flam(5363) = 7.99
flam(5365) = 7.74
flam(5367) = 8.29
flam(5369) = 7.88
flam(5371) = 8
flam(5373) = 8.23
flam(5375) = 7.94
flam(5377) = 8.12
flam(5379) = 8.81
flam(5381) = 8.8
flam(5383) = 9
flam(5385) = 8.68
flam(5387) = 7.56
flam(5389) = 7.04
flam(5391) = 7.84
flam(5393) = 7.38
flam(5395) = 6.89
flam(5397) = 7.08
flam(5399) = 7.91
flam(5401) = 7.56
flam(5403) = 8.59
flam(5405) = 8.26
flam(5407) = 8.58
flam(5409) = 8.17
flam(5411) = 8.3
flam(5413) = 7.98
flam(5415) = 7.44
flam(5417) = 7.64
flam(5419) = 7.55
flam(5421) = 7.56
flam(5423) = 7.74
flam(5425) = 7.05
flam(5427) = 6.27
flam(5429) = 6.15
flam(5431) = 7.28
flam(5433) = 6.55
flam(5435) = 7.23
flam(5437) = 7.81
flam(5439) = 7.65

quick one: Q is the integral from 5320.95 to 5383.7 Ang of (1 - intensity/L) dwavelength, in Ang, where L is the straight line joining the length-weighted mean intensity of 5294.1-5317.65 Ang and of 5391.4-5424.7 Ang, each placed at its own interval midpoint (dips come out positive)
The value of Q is -2.4 Ang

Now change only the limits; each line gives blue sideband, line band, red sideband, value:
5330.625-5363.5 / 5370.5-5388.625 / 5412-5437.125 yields -1.1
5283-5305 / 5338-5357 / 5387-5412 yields -0.8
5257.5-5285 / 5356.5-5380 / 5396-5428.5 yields -1.7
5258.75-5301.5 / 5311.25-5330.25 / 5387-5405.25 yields -1.3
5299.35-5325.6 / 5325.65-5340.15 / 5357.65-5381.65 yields 0.6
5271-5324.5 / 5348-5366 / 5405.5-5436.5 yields -1.2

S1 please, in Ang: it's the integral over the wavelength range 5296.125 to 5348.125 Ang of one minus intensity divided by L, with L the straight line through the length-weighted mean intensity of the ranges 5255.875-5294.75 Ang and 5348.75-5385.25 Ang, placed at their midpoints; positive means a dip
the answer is -1.6 Ang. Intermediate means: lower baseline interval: 7.51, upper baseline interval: 8.32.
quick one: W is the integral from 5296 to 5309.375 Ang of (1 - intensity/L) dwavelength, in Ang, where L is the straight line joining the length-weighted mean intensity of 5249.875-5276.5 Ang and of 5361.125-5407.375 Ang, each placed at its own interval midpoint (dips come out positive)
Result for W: -1.3 Ang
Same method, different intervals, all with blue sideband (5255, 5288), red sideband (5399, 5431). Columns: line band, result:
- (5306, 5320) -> -0.97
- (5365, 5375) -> -0.57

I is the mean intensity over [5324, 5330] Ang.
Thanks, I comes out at 7.29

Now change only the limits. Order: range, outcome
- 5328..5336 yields 8.1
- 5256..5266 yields 7.19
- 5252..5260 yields 7.61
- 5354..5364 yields 8.24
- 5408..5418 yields 7.91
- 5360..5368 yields 8.12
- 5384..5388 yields 8.12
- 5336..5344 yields 8.31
